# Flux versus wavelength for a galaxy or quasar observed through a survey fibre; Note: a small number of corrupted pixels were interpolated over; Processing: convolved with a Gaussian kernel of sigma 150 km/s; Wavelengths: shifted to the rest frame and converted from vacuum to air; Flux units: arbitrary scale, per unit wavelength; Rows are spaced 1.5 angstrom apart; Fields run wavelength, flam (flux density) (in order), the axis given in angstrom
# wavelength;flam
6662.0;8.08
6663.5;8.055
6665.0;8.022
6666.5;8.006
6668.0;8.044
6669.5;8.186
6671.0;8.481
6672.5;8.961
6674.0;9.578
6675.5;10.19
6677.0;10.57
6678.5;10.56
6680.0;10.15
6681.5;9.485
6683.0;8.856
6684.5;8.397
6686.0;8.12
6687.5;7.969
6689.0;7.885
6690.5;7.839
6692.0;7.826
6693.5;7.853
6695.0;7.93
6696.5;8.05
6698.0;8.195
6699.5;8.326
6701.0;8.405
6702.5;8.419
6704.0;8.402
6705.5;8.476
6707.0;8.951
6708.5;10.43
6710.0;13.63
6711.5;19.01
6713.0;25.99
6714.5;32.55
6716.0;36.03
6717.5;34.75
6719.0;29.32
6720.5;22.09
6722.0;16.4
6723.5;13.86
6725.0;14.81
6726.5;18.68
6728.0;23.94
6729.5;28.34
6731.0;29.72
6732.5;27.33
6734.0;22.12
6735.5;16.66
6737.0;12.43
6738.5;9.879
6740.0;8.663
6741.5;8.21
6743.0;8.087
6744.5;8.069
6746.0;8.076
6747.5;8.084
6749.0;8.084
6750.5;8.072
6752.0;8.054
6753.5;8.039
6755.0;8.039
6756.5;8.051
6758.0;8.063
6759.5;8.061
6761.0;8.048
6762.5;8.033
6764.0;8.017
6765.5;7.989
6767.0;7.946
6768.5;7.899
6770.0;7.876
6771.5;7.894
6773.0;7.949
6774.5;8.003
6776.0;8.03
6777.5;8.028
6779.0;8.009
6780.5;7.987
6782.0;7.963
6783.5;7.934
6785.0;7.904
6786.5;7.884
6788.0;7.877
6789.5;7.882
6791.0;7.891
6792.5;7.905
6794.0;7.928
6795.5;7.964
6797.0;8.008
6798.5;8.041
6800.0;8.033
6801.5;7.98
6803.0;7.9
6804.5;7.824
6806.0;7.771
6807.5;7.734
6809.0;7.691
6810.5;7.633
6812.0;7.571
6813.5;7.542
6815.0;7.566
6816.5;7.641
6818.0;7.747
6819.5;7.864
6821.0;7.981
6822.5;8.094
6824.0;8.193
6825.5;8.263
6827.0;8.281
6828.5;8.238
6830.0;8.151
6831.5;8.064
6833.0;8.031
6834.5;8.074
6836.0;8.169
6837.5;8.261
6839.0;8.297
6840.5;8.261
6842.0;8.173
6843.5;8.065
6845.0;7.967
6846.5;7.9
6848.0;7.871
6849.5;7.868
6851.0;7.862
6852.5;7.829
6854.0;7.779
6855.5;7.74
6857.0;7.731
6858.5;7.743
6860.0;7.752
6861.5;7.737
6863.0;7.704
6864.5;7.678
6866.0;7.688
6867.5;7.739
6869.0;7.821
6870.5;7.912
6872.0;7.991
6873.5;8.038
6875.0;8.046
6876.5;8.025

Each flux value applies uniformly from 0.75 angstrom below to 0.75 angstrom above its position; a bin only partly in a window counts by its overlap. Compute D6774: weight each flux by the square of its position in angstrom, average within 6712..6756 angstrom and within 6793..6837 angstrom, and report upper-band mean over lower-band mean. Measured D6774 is 0.47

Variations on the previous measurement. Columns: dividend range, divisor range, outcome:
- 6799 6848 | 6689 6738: 0.49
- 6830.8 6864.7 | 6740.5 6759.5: 1.01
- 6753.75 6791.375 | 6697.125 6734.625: 0.42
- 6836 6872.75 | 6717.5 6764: 0.58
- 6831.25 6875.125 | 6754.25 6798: 1.02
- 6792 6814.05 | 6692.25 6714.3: 0.71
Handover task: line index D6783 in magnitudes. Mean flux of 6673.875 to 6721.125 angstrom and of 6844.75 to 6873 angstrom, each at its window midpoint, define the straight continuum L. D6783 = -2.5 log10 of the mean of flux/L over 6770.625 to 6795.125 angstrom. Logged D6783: 0.29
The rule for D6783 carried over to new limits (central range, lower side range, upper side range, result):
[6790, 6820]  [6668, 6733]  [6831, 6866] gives 0.25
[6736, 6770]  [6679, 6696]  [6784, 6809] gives -0.04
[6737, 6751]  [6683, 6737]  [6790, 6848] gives 0.50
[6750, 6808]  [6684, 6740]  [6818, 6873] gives 0.43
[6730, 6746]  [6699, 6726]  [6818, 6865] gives 0.08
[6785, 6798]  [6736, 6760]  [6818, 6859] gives 0.05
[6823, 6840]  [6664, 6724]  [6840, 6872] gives 0.05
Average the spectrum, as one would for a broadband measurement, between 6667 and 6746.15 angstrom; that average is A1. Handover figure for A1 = 13.9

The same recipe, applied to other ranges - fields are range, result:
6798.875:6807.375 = 7.9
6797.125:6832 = 7.91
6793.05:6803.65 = 7.98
